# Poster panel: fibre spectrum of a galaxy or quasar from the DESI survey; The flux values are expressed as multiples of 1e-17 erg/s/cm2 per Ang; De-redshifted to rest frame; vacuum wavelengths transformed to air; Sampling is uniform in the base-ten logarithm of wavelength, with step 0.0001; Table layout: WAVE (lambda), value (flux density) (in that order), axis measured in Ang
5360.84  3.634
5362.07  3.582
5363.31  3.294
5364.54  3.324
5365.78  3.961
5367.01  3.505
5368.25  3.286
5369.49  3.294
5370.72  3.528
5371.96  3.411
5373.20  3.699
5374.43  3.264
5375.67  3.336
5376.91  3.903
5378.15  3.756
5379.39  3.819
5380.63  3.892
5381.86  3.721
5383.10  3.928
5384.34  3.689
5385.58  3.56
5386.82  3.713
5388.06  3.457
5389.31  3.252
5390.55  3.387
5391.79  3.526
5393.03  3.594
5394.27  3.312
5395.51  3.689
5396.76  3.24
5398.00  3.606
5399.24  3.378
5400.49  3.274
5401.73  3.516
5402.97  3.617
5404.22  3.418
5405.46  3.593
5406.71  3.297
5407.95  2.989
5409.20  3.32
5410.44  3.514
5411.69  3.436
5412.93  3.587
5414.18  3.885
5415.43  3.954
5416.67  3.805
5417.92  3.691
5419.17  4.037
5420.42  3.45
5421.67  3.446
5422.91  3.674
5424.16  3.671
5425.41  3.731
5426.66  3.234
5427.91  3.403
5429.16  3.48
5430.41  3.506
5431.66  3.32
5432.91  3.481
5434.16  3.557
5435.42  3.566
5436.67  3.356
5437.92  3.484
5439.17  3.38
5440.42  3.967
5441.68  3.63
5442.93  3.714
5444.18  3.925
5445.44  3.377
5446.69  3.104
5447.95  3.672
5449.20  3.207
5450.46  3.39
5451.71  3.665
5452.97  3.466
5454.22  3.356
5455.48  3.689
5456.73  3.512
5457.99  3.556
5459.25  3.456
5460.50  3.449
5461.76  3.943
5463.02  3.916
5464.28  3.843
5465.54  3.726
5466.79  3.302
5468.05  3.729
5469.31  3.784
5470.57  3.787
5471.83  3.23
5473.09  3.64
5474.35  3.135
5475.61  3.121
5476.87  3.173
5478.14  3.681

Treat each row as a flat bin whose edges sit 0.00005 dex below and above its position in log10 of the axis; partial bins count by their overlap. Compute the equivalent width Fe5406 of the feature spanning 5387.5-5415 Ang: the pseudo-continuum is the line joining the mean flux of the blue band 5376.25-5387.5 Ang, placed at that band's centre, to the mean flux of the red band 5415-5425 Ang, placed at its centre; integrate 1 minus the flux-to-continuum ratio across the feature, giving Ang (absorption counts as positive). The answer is 2.1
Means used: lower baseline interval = 3.77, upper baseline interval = 3.71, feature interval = 3.45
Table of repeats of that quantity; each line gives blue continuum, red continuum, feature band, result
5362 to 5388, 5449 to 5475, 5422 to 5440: 0.41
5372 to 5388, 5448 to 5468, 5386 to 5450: 1.88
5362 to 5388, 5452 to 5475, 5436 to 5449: 0.14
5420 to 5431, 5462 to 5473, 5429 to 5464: 0.48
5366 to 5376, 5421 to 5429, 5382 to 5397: -0.32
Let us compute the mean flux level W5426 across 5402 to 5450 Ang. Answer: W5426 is 3.54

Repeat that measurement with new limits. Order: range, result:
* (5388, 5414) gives 3.44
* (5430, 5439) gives 3.46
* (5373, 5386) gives 3.69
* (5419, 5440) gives 3.51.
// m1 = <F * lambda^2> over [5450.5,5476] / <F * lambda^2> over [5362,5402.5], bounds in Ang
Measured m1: 1.0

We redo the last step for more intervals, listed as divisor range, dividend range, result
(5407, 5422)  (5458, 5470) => 1.04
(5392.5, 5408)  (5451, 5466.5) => 1.08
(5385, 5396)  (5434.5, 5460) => 1.03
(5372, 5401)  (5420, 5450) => 1.00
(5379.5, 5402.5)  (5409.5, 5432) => 1.03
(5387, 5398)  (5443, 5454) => 1.03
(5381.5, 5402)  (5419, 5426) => 1.05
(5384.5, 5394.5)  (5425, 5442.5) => 1.02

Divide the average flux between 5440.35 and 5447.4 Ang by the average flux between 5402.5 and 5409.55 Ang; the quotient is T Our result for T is 1.07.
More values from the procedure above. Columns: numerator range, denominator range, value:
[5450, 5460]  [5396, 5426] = 0.99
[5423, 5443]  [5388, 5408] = 1.03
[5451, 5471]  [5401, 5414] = 1.06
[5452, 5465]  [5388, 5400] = 1.05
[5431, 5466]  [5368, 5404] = 1.01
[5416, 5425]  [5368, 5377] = 1.07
